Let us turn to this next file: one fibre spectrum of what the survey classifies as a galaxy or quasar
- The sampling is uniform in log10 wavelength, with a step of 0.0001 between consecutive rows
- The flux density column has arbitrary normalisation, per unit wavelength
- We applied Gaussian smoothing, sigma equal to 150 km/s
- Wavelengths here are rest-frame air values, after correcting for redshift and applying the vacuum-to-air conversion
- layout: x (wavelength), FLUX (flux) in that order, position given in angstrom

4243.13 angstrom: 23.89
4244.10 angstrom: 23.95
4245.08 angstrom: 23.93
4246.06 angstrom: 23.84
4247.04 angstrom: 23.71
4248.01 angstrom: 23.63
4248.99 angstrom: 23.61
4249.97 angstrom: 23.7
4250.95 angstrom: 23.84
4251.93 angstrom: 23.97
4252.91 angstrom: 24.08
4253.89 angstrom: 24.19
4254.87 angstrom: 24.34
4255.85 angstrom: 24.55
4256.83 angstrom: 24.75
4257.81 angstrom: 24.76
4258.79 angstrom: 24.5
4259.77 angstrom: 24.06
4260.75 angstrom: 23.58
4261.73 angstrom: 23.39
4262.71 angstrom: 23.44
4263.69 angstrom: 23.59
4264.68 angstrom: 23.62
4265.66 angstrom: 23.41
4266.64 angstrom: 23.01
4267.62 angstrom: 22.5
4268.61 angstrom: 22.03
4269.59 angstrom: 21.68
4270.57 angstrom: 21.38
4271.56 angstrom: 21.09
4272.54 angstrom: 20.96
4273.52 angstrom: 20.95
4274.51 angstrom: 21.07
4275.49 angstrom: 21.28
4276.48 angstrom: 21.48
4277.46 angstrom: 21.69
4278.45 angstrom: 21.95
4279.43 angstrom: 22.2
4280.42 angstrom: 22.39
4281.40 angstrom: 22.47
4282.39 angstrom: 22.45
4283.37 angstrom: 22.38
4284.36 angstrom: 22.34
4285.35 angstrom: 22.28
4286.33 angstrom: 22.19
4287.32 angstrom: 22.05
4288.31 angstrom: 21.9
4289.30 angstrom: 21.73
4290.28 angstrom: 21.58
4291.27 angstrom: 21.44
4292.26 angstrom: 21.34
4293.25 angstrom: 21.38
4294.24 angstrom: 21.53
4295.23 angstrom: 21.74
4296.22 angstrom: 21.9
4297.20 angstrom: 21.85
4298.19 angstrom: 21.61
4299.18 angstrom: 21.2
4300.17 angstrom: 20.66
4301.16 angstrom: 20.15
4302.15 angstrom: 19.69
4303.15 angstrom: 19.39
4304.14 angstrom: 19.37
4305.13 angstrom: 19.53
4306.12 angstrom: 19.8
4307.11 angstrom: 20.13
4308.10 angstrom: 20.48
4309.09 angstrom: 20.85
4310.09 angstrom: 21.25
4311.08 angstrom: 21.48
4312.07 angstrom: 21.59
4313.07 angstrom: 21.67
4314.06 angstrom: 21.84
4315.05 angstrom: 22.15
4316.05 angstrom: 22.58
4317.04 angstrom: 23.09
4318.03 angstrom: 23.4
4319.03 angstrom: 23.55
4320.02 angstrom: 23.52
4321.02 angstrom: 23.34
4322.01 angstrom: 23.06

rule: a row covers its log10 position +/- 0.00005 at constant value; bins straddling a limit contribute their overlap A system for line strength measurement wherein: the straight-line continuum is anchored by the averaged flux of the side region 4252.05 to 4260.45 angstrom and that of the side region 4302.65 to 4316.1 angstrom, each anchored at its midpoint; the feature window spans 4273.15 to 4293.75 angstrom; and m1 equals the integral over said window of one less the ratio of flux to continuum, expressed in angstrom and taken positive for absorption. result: 0.6 angstrom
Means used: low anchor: 24.4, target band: 21.8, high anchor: 20.8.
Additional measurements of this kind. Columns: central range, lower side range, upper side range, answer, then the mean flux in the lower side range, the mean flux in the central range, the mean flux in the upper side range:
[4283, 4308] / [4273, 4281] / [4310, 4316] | 0.6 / 21.6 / 21.1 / 21.8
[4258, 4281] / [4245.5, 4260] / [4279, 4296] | 0.6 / 24.1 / 22.4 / 22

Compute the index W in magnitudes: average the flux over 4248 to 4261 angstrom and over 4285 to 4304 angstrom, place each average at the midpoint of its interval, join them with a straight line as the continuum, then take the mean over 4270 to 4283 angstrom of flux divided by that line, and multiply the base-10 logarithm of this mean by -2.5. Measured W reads 0.04 mag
